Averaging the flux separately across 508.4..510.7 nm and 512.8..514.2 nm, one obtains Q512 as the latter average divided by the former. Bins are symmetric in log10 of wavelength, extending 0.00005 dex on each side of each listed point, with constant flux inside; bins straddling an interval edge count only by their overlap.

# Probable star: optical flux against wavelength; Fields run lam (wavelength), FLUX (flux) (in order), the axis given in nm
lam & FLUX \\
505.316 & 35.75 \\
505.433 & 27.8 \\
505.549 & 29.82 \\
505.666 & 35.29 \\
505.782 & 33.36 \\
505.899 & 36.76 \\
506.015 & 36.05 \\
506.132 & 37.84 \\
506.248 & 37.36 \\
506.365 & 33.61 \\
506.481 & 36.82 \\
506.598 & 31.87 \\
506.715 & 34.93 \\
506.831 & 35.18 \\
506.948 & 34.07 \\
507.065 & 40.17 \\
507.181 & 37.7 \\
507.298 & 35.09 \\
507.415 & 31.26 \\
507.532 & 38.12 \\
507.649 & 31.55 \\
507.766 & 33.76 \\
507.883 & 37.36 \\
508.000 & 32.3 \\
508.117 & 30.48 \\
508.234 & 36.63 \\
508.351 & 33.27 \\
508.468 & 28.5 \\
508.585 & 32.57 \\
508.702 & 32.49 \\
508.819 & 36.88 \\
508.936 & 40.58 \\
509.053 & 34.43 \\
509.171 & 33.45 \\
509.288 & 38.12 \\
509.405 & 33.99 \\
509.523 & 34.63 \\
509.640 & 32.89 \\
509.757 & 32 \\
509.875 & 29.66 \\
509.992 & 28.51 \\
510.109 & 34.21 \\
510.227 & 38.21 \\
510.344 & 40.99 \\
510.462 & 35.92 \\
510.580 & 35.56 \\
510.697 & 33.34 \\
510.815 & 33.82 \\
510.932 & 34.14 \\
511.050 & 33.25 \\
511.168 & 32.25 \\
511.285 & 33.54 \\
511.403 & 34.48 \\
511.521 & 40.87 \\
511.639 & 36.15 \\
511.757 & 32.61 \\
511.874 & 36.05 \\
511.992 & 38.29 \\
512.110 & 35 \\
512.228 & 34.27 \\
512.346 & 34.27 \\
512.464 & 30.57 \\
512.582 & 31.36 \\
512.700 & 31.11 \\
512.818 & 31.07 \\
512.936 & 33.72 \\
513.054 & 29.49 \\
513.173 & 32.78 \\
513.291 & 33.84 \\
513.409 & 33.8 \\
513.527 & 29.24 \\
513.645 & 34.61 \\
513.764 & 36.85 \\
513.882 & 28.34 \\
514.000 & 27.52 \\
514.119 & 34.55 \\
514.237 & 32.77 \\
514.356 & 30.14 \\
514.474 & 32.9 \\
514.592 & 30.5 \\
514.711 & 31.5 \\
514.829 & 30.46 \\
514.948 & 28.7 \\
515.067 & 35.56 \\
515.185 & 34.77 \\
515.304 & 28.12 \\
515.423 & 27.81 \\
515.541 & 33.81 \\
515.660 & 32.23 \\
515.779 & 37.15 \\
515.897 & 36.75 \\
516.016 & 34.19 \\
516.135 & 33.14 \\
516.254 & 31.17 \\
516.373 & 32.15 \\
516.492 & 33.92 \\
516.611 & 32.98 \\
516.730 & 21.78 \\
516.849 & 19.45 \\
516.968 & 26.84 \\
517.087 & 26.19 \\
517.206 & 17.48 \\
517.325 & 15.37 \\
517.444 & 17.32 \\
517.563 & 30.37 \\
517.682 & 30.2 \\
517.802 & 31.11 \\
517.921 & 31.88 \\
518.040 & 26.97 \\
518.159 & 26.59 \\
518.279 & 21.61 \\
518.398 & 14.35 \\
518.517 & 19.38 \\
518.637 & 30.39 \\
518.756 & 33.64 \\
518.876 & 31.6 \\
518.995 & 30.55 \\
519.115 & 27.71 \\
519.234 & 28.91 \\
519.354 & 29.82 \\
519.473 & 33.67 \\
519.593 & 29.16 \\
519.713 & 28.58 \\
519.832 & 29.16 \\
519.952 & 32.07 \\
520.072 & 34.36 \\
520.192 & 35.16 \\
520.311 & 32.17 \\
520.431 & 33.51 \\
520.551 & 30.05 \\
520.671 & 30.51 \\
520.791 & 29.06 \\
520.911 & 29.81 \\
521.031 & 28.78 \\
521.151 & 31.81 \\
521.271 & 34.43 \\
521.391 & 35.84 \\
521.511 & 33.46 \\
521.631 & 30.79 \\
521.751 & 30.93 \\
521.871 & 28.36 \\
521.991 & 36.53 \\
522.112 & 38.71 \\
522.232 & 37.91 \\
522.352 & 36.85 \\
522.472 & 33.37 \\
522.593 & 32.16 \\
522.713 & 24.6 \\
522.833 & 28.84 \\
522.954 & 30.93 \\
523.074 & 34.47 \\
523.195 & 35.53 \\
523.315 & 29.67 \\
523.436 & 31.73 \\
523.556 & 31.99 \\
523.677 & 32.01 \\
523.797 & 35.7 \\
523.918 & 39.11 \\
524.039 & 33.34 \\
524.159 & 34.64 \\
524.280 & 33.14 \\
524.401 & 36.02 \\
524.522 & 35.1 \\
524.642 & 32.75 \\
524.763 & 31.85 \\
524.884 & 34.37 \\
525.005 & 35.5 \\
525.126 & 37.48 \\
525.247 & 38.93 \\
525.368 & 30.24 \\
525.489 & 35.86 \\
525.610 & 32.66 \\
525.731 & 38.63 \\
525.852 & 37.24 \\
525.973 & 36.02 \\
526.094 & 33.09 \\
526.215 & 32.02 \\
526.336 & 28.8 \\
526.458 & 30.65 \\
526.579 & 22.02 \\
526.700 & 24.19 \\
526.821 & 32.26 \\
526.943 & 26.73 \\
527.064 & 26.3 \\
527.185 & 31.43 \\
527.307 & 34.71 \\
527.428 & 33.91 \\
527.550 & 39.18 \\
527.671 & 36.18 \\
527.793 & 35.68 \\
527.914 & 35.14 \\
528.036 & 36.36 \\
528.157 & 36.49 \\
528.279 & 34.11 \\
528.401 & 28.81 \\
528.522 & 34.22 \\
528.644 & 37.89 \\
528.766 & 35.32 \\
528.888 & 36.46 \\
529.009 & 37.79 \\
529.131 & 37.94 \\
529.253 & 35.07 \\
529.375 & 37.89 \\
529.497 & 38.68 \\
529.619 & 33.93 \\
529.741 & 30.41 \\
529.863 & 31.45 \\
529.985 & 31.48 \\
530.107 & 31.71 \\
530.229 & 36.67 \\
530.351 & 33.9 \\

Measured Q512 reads 0.94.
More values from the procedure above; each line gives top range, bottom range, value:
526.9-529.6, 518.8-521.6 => 1.11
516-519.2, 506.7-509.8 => 0.78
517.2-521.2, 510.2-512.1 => 0.80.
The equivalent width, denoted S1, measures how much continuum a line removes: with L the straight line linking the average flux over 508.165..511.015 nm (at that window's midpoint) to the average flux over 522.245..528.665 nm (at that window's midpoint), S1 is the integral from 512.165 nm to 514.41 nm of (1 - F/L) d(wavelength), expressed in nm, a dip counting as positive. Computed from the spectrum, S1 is 0.13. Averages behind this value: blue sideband 34.3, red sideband 33.2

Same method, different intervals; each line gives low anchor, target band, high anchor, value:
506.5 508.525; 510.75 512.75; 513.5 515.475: -0.10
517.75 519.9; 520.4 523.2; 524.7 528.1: -0.21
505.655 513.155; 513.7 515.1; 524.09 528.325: 0.10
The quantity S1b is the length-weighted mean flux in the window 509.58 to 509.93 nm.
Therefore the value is 31.6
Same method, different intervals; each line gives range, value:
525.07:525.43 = 35.5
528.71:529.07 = 36.6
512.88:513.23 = 31.9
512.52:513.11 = 31.4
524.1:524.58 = 34.7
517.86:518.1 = 29.5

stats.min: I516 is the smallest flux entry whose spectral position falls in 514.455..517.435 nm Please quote 15.37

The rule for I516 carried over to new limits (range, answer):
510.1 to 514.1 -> 27.52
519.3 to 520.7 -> 28.58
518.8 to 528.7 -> 22.02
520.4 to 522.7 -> 28.36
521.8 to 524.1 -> 24.6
